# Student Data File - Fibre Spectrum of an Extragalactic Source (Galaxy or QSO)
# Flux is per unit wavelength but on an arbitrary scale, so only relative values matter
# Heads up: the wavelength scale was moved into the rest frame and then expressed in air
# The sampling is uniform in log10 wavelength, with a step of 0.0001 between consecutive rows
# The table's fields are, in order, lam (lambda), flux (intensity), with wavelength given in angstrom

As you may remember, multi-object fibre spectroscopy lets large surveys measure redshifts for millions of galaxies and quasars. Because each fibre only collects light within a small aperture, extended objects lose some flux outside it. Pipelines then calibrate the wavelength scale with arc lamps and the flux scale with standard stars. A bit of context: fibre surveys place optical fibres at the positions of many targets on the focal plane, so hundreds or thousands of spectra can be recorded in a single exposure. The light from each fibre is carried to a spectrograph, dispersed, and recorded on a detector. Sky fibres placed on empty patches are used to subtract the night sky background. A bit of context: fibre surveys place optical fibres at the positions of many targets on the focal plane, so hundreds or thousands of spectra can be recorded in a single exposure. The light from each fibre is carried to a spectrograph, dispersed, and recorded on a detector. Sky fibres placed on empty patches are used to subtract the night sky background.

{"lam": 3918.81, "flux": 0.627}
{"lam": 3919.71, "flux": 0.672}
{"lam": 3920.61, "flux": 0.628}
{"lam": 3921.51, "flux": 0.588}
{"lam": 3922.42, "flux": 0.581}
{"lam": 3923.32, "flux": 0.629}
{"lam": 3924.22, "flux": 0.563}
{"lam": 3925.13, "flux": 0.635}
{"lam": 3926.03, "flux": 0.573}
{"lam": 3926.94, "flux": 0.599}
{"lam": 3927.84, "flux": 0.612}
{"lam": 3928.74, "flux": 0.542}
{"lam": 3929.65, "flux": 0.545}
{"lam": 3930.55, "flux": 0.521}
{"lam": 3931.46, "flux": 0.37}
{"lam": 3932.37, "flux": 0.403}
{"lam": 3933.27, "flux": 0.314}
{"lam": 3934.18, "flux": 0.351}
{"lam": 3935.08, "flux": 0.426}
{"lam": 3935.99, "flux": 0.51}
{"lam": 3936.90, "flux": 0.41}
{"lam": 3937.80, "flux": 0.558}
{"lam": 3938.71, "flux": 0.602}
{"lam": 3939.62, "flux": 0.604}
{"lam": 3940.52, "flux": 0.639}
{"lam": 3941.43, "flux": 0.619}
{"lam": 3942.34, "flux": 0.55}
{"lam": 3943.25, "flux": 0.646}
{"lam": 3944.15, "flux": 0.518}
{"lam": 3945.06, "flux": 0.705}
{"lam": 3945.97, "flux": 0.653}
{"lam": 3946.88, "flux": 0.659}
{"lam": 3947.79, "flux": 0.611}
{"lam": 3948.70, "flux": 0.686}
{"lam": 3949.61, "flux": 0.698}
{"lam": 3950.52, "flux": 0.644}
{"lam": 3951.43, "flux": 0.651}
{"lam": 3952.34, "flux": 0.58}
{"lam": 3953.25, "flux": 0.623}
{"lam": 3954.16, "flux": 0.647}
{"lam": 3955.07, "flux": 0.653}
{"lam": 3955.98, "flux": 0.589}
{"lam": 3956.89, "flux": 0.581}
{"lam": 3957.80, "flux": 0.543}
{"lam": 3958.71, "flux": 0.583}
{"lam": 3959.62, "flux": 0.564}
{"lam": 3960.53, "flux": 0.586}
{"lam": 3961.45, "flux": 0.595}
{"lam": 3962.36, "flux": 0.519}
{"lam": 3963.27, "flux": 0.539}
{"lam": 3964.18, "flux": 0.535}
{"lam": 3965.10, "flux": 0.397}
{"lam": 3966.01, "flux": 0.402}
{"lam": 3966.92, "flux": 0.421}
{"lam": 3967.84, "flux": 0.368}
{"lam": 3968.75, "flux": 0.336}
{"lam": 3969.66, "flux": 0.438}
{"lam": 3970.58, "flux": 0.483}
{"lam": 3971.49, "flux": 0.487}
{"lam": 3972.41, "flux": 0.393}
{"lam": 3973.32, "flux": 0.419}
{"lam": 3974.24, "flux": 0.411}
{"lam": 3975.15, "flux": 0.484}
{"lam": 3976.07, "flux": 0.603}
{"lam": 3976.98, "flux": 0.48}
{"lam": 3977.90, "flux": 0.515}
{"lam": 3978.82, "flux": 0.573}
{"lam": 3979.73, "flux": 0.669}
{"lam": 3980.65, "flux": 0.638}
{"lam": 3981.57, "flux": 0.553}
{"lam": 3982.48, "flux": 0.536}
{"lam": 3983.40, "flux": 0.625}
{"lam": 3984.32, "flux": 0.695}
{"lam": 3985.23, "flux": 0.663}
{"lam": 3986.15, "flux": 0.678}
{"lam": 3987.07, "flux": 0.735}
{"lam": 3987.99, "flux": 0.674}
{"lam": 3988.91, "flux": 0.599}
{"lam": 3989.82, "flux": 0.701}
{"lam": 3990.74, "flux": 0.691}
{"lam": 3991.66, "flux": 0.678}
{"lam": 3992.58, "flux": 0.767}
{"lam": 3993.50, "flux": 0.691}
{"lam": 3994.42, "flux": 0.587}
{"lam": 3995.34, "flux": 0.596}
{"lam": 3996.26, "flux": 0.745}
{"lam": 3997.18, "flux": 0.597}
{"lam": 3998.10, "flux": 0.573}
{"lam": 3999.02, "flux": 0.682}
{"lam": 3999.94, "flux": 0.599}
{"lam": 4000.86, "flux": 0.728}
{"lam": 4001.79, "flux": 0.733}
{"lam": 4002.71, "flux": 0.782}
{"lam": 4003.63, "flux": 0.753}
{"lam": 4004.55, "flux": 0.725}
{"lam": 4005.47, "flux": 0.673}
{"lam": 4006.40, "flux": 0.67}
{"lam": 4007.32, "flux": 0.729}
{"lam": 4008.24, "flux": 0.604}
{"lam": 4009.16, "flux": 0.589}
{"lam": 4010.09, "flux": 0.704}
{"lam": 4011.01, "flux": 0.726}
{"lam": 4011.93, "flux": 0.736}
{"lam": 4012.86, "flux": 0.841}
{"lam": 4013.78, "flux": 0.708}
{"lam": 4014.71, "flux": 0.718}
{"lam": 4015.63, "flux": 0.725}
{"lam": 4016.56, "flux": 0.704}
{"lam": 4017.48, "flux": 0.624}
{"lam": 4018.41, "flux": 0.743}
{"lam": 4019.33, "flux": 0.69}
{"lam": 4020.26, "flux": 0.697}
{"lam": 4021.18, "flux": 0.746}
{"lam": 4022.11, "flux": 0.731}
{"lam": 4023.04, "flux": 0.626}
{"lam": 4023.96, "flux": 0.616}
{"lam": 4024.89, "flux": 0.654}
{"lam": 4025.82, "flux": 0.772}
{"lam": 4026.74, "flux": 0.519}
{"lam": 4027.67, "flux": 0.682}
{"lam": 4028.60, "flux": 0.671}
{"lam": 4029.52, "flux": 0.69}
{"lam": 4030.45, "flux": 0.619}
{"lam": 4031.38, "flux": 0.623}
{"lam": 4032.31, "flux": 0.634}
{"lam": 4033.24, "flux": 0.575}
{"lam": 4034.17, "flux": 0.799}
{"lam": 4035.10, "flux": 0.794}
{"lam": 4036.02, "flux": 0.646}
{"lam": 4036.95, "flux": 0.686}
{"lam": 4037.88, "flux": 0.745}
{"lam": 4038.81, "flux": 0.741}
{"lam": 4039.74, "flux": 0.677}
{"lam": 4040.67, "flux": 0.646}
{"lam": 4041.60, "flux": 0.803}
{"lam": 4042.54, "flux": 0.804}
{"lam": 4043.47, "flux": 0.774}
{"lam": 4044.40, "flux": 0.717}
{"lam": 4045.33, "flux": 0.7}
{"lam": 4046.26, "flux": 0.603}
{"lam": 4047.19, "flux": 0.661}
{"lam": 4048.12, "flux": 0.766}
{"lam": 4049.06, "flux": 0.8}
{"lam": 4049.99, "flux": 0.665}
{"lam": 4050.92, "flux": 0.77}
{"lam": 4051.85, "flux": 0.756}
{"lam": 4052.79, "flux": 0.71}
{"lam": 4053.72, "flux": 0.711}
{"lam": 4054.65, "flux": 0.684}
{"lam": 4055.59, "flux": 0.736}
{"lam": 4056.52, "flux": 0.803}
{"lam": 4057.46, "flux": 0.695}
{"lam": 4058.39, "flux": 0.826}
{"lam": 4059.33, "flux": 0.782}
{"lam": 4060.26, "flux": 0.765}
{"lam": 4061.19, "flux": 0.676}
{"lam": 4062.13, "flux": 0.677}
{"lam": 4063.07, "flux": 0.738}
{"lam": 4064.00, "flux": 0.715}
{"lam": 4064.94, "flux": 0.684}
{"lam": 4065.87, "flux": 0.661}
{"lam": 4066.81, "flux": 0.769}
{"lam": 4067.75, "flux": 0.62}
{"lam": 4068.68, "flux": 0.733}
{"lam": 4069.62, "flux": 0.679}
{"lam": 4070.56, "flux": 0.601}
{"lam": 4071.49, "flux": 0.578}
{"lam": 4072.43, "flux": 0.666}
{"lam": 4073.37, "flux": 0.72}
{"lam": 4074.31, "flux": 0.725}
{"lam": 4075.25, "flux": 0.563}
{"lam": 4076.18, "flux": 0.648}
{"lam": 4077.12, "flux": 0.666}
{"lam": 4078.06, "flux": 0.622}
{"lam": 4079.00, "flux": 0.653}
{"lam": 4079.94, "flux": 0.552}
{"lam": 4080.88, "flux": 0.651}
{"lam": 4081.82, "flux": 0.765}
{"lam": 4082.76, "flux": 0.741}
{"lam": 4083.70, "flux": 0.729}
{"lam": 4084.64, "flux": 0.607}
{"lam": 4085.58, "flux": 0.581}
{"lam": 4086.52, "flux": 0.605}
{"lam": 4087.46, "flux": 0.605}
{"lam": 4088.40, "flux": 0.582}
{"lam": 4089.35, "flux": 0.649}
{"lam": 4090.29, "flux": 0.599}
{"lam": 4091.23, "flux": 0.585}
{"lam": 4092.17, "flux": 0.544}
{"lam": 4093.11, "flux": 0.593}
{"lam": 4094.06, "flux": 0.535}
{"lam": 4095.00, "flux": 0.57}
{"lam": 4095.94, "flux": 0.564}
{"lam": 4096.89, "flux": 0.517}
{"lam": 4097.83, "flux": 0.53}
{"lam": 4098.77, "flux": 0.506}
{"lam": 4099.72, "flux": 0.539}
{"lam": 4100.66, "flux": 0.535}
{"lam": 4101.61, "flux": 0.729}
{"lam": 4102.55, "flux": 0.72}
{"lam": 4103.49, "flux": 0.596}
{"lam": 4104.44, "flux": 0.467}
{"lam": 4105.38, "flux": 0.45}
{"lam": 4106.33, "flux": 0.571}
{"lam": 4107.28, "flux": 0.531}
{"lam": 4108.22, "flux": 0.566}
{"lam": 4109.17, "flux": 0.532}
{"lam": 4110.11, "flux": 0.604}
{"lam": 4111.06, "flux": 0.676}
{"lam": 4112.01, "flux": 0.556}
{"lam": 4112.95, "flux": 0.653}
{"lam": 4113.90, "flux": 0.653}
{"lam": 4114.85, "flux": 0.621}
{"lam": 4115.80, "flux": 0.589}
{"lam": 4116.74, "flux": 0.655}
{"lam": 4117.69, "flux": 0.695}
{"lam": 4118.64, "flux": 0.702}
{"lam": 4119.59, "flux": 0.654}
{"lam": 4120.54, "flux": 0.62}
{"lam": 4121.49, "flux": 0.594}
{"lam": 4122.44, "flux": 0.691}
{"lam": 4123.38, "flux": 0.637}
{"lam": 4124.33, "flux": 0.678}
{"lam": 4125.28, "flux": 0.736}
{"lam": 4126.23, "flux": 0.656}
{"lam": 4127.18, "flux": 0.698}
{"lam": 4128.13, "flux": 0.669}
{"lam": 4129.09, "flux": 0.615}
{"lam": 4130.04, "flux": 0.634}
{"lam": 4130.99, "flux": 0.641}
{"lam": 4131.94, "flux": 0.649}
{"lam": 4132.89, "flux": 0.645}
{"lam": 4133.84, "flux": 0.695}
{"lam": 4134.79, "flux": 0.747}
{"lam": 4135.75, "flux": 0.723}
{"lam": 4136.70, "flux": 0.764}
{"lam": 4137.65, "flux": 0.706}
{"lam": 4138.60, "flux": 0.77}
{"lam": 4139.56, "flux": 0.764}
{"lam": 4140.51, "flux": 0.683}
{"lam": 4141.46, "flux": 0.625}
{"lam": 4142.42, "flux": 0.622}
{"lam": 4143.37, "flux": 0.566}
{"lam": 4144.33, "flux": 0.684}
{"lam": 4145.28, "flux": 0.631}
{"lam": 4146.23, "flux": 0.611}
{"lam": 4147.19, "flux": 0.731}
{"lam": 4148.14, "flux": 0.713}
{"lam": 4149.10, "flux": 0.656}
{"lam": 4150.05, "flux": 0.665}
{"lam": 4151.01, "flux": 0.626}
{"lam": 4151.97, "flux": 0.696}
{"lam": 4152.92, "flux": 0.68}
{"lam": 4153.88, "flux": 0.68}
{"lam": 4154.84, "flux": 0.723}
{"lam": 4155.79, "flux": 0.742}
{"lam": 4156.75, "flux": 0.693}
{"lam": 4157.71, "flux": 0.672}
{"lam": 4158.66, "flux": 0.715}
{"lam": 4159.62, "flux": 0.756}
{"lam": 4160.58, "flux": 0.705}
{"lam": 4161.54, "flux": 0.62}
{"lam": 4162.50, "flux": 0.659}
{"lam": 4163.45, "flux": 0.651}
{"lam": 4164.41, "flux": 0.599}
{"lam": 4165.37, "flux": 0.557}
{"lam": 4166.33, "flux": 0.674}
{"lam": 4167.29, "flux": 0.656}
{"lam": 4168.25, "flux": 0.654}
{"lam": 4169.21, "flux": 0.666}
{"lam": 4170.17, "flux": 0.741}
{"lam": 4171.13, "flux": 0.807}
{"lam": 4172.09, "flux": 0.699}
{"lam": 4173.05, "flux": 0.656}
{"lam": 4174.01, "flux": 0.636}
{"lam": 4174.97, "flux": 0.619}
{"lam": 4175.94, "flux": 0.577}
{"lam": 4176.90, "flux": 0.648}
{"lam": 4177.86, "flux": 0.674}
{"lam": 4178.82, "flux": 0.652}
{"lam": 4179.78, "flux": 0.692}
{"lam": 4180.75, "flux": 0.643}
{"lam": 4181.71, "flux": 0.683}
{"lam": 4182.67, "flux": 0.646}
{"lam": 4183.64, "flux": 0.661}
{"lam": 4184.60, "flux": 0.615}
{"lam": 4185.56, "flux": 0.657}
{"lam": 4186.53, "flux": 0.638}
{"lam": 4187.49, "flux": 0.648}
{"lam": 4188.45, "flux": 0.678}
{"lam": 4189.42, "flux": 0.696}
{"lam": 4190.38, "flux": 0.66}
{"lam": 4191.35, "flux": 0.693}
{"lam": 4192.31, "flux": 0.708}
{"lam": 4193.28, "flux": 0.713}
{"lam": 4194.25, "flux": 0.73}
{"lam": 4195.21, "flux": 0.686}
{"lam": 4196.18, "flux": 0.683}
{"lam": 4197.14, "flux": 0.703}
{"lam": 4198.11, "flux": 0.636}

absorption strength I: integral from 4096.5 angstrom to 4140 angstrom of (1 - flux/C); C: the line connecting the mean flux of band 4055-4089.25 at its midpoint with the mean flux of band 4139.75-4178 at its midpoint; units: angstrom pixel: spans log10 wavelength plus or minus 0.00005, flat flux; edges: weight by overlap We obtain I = 2.4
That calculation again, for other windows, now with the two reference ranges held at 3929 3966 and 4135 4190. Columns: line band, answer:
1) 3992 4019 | -4.7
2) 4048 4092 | -4.1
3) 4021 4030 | -1.0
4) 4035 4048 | -2.2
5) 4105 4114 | 0.9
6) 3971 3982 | 1.1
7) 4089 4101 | 1.5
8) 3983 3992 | -1.5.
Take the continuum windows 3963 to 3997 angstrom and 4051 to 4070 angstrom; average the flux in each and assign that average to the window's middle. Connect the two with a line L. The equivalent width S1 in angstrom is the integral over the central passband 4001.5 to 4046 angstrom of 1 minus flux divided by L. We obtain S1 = -3.4 angstrom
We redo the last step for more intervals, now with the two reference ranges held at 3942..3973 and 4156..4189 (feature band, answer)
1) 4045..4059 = -2.9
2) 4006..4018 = -2.4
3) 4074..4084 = -0.8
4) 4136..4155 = -0.9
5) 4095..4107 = 1.3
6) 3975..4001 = -2.9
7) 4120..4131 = -0.3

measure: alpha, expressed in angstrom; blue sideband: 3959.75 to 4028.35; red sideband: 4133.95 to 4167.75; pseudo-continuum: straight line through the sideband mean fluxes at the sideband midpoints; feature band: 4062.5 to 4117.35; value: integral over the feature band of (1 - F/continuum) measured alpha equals 3.1 angstrom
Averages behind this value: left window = 0.621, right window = 0.679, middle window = 0.619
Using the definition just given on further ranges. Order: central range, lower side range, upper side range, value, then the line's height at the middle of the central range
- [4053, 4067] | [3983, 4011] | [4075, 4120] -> -2.10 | 0.632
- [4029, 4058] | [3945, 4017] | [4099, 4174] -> -3.72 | 0.63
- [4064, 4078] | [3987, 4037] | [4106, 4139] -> 0.03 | 0.667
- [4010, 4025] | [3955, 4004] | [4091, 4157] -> -2.76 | 0.597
